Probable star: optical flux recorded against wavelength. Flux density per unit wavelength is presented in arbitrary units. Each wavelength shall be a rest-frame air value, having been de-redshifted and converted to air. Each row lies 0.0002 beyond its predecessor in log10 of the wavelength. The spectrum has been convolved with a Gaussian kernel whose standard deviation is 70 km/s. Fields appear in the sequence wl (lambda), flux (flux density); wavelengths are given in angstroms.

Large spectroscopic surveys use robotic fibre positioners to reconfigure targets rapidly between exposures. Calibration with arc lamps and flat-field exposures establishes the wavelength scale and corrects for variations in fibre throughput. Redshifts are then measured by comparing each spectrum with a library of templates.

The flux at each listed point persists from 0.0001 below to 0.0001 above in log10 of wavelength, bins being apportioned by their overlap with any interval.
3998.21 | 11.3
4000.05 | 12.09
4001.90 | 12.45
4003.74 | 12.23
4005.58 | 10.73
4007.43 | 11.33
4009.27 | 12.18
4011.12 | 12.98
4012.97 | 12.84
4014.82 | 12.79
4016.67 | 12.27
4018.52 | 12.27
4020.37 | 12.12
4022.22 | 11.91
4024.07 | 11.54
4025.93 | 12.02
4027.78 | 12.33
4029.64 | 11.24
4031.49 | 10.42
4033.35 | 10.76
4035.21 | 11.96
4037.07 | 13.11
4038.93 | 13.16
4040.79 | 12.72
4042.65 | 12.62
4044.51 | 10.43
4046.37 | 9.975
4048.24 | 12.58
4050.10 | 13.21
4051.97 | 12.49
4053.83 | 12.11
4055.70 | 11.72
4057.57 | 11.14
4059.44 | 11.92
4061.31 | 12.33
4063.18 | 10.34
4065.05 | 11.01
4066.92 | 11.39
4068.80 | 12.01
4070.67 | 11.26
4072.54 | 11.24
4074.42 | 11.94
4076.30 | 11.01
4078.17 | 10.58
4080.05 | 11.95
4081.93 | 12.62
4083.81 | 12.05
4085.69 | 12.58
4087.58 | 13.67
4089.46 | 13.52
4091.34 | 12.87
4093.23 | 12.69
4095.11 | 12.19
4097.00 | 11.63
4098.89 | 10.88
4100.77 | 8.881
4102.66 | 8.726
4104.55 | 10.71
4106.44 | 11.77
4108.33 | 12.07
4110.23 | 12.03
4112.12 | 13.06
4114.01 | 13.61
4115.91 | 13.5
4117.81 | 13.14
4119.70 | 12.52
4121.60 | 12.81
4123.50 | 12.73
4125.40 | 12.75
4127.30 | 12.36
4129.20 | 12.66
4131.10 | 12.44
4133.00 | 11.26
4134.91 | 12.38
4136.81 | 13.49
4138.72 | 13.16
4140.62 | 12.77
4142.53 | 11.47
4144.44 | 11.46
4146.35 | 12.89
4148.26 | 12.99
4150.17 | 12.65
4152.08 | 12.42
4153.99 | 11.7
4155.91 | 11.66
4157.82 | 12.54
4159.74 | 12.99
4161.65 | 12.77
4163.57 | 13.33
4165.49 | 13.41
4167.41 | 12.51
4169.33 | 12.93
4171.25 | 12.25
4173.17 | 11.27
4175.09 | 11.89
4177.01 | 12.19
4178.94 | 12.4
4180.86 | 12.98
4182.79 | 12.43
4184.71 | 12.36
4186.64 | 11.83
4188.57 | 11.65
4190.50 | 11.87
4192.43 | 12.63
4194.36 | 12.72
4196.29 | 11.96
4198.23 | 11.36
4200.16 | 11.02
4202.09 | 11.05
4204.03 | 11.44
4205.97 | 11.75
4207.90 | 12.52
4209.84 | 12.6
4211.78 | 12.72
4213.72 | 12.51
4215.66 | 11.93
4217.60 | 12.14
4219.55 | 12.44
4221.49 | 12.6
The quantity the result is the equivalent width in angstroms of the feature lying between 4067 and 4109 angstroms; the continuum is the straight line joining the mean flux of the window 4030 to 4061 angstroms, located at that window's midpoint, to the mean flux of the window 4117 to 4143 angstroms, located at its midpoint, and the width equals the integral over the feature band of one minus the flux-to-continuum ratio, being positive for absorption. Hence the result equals 1.97 angstroms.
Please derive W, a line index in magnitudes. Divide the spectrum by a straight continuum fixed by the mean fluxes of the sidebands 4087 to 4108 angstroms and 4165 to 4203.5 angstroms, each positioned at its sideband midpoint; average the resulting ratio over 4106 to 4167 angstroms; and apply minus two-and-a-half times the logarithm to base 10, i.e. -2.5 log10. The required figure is -0.069 mag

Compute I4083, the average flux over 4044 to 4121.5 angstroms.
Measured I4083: 11.9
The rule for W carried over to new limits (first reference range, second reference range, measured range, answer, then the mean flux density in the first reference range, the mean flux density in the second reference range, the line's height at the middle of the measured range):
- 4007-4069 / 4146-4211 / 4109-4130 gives -0.06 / 11.9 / 12.3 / 12.1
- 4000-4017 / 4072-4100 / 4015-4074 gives 0.03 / 12.2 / 12.1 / 12.1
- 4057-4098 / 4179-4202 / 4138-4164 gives -0.04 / 11.9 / 12.1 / 12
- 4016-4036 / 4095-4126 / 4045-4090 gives 0.00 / 11.7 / 11.9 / 11.8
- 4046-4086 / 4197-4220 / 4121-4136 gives -0.05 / 11.7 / 11.9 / 11.8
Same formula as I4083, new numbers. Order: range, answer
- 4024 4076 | 11.7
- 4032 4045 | 12.1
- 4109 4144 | 12.6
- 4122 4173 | 12.5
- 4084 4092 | 13.1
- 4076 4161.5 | 12.2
